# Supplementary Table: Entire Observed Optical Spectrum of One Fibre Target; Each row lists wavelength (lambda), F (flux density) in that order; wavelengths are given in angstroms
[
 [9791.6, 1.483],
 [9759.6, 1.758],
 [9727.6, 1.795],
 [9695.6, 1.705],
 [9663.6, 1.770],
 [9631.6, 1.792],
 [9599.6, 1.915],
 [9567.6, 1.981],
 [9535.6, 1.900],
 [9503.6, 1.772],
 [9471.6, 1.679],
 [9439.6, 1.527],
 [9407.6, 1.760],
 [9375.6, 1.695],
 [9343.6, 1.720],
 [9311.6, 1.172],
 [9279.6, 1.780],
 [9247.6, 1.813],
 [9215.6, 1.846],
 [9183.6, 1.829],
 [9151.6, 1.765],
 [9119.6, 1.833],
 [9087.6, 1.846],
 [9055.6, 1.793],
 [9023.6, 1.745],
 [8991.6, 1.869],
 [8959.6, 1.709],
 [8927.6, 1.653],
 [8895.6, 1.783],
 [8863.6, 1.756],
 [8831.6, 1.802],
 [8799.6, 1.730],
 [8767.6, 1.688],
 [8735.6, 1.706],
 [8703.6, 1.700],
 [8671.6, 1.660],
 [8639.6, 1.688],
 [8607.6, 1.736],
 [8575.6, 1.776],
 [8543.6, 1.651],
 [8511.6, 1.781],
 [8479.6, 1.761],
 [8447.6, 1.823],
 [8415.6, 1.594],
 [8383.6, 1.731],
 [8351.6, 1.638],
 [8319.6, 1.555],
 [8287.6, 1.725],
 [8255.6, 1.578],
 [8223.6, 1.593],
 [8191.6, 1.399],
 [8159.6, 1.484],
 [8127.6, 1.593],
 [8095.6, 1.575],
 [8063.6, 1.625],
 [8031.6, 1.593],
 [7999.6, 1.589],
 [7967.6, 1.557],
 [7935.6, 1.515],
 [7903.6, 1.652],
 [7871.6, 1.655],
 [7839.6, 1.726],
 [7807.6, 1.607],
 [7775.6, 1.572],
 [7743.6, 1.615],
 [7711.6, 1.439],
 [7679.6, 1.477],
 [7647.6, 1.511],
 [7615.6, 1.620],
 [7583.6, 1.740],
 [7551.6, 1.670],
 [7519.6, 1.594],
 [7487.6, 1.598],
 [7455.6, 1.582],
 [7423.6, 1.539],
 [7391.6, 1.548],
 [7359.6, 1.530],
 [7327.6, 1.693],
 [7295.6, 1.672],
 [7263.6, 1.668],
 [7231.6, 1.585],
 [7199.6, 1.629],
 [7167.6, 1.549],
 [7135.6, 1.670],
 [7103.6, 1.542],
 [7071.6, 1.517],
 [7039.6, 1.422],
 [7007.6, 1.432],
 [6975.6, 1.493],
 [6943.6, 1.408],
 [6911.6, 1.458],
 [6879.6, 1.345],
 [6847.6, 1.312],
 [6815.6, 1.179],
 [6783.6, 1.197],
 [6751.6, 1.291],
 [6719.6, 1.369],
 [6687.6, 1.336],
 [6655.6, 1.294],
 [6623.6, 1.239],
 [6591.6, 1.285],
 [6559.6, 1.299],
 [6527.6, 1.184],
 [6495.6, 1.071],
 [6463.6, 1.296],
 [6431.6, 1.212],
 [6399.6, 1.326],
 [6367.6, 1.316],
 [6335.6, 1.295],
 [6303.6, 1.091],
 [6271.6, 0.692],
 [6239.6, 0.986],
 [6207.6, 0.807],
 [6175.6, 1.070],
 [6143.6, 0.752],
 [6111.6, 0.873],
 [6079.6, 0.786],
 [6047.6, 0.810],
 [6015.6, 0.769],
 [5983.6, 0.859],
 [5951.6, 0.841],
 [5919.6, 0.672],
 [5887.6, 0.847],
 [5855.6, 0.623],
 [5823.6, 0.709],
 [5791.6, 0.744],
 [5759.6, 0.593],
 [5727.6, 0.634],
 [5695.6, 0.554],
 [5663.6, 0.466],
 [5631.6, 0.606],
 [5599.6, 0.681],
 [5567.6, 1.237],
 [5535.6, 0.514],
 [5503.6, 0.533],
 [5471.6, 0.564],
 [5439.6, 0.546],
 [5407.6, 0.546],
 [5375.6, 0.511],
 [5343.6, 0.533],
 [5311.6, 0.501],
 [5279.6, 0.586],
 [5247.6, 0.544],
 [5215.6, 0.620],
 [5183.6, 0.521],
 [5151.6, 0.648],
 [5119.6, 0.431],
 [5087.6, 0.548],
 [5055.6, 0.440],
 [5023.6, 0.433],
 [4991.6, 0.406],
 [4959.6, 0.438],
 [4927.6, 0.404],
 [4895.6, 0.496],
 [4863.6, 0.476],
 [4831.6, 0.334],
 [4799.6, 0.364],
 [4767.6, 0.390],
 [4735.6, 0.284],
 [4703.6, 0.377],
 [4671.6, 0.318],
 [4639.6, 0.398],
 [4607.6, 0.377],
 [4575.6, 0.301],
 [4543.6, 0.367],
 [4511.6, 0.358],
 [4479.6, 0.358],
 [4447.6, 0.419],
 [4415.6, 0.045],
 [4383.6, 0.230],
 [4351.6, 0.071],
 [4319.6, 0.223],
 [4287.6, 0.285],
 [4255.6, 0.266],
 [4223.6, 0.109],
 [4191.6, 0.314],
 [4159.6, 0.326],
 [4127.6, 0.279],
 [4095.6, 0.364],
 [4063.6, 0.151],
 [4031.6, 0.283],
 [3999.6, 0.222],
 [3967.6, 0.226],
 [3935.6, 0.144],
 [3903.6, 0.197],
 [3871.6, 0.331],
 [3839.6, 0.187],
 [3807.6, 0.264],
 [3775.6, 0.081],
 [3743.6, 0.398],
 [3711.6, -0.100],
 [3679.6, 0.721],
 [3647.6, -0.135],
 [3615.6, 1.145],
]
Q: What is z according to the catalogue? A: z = 0.581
